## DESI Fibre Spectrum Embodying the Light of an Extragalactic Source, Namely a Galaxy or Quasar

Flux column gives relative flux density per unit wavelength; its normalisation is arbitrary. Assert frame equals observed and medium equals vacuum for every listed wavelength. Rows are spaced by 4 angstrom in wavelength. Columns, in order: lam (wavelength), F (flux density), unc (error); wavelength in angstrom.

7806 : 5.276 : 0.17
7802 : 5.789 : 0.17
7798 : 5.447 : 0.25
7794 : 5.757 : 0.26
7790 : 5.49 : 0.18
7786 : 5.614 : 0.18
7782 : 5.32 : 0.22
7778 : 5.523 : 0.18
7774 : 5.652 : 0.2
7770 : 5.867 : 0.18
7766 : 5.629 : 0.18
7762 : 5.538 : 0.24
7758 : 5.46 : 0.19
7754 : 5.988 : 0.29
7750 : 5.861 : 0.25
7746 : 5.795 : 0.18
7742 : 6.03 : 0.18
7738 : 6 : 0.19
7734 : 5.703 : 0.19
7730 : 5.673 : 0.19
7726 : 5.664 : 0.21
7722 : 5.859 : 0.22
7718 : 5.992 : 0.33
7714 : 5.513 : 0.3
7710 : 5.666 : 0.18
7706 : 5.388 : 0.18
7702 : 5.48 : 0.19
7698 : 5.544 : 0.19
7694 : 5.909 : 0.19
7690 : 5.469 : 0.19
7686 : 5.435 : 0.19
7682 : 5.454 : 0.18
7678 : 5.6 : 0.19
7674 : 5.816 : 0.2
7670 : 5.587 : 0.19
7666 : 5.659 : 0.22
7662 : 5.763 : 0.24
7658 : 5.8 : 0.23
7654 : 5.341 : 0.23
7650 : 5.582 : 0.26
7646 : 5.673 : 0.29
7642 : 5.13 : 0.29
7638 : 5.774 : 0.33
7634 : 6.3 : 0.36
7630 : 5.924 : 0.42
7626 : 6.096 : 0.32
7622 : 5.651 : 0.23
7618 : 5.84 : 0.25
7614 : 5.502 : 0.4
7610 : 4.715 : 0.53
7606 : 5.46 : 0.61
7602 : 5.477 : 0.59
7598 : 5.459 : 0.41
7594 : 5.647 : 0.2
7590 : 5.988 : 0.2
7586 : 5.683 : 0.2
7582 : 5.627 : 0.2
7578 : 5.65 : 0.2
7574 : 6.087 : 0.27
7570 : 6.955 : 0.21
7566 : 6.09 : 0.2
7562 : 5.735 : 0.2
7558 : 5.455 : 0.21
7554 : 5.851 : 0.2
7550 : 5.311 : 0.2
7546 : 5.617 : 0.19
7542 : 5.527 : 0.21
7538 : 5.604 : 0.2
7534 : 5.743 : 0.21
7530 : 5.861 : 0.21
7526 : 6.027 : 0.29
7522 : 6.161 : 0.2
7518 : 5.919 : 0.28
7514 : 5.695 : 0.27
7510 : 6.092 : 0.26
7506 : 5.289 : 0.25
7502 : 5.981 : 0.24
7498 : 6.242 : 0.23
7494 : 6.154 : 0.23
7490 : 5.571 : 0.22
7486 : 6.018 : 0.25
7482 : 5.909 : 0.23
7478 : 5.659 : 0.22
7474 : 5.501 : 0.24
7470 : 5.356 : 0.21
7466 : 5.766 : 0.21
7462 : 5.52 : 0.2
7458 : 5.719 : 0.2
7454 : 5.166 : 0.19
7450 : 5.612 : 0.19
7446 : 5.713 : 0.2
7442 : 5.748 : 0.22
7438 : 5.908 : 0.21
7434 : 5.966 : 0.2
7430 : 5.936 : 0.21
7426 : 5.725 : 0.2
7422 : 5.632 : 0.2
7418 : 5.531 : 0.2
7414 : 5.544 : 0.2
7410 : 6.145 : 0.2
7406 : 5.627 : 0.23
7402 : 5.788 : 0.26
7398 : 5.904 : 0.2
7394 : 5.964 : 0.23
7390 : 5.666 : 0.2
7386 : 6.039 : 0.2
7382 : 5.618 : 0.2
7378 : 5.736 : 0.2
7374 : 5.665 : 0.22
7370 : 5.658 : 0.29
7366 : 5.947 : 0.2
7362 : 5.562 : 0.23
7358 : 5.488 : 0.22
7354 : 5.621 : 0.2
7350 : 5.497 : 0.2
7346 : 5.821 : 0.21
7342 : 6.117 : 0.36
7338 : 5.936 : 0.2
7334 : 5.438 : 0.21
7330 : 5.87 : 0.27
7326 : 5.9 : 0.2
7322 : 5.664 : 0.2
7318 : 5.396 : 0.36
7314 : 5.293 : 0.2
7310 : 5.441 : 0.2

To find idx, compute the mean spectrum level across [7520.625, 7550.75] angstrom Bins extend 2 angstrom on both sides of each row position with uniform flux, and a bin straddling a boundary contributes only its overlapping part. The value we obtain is 5.74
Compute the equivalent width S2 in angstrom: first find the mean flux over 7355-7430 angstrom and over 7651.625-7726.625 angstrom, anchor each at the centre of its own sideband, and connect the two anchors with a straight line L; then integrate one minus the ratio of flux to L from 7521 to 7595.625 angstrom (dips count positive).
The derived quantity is -1.9 angstrom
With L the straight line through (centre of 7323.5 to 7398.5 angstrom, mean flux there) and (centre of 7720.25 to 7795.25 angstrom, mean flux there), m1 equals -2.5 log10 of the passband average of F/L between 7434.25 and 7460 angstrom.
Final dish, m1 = 0.02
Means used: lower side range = 5.76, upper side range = 5.71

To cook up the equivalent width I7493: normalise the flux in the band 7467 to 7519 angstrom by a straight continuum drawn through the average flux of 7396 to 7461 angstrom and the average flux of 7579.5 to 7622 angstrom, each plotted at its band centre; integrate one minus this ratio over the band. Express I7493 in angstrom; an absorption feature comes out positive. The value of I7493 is -1.3 angstrom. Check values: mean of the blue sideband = 5.73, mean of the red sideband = 5.55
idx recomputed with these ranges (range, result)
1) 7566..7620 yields 5.71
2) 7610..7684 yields 5.67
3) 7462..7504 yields 5.8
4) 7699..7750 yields 5.73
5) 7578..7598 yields 5.7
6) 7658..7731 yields 5.64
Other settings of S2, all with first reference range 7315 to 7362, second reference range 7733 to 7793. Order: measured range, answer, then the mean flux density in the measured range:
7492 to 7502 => -0.8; 6.15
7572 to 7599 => -0.2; 5.74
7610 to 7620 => 0.4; 5.48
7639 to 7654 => 0.6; 5.47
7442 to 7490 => 0.5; 5.63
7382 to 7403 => -0.6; 5.85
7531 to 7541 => 0.0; 5.68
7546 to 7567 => 0.1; 5.66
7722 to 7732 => 0.0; 5.71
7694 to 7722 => 0.3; 5.64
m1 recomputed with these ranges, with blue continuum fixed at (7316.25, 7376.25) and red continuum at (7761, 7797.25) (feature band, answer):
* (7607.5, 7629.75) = 0.01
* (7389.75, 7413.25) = -0.03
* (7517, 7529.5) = -0.07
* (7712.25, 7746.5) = -0.04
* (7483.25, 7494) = -0.04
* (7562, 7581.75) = -0.08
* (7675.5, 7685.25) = 0.02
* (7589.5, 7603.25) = 0.01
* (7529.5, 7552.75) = 0.01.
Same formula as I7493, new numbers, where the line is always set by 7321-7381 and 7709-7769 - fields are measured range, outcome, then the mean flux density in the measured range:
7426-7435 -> -0.26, 5.9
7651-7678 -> 0.48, 5.65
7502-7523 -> -0.32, 5.83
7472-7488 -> -0.09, 5.77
